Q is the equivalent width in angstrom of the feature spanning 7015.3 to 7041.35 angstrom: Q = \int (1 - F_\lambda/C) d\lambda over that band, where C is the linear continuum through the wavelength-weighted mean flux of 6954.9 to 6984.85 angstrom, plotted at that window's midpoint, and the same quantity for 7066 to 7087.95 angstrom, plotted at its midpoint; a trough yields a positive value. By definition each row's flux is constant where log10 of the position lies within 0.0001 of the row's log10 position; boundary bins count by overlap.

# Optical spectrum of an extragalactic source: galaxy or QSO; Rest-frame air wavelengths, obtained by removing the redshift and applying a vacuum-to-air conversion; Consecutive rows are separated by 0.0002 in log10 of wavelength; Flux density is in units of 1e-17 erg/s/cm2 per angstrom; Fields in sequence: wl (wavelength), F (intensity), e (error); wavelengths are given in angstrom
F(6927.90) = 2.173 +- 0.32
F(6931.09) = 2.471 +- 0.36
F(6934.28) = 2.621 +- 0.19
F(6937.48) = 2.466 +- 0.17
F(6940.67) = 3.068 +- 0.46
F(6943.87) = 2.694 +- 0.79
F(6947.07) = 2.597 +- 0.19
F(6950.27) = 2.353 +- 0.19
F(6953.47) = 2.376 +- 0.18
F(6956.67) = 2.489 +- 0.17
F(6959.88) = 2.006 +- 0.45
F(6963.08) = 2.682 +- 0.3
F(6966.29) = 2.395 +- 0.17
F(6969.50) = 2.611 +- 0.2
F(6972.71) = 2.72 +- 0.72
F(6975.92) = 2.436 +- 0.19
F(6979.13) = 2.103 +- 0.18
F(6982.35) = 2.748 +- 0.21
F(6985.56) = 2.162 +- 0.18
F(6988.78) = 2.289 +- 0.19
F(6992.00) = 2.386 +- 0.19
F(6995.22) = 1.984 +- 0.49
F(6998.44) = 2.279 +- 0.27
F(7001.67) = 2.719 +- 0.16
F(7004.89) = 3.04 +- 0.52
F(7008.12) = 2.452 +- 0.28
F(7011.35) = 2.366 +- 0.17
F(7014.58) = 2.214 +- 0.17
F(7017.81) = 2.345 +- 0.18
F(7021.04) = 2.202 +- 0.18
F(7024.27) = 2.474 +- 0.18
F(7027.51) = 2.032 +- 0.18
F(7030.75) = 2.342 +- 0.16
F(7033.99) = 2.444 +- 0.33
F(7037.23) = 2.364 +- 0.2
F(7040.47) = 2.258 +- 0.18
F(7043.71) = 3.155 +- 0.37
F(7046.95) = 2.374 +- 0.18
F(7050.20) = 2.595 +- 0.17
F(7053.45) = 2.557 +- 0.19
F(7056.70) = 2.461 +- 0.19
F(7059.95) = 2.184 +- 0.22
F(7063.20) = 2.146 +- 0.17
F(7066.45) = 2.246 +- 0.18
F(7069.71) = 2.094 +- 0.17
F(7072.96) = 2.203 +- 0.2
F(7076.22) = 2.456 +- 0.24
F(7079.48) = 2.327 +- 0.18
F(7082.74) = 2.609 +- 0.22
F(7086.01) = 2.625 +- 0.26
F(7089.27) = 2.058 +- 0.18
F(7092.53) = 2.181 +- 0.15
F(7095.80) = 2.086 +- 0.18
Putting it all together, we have 1.1 angstrom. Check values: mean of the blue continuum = 2.46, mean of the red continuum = 2.37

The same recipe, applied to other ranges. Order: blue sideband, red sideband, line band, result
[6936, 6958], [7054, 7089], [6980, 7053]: 0.6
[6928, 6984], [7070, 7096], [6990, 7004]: 0.4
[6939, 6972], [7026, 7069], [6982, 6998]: 1.3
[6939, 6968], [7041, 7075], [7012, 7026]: 0.8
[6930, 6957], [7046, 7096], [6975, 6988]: 0.8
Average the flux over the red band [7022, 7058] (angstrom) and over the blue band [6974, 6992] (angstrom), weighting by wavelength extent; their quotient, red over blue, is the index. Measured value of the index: 1.04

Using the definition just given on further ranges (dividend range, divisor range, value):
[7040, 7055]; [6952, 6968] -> 1.09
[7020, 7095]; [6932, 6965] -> 0.93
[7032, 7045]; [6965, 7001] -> 1.06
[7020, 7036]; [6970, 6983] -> 0.92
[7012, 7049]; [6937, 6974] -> 0.94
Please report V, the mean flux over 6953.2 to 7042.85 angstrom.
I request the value 2.4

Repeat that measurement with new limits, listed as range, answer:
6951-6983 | 2.45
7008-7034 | 2.3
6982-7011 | 2.43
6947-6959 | 2.41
